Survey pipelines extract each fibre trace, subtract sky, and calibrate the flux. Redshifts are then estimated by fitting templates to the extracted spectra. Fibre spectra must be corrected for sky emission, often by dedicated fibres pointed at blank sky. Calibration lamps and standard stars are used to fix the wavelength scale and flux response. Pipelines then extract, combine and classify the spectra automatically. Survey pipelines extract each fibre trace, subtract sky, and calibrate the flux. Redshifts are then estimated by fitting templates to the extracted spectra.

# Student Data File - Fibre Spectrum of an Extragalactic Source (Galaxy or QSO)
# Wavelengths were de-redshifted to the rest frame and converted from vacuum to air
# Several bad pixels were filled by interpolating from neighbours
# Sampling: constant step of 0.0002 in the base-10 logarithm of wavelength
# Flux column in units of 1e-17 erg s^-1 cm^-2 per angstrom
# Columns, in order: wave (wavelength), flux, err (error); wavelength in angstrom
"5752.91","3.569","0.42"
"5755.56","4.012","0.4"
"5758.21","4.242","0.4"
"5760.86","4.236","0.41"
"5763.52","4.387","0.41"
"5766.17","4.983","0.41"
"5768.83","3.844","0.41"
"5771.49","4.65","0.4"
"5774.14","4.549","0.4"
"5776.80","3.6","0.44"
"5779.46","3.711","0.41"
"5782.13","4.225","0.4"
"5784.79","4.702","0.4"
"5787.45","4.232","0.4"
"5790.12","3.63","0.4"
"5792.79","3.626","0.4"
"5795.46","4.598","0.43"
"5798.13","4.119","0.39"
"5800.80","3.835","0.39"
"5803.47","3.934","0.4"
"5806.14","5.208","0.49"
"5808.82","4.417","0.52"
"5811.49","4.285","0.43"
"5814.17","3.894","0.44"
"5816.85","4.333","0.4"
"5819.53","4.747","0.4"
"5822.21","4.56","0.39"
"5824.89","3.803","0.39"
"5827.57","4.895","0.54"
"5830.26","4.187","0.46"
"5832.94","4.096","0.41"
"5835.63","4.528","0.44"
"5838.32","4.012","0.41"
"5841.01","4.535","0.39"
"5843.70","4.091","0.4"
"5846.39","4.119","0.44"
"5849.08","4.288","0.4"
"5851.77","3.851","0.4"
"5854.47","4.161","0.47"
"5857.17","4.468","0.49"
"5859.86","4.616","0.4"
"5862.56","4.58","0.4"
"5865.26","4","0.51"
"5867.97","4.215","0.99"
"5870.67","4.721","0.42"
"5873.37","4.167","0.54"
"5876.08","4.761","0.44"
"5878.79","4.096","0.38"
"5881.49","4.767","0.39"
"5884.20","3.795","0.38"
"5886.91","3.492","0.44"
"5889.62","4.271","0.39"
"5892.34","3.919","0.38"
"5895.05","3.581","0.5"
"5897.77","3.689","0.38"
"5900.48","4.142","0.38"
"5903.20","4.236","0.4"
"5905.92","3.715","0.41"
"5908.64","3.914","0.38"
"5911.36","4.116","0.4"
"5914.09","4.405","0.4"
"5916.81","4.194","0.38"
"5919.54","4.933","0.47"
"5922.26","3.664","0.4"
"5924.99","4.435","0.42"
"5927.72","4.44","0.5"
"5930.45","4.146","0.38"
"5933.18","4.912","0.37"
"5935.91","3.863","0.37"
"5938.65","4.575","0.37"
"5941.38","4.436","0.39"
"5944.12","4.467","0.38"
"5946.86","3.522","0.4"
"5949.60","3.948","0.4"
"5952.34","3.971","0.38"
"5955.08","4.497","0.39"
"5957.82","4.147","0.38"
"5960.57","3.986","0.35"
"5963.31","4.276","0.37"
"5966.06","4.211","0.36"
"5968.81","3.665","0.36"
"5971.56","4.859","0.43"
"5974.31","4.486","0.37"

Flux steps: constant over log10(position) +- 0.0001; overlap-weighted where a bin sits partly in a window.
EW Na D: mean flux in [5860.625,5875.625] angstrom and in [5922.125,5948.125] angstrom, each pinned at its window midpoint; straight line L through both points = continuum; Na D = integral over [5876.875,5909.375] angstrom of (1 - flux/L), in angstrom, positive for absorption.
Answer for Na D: 2.6 angstrom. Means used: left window 4.37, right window 4.28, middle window 3.98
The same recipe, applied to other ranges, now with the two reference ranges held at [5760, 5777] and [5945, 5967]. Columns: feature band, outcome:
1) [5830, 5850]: 0.1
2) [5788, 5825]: 0.7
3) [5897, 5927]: 0.0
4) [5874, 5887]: -0.2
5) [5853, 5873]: -0.7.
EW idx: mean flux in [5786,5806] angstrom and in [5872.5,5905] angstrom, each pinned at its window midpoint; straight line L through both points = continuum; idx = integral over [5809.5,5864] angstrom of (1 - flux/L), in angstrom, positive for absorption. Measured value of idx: -3.1 angstrom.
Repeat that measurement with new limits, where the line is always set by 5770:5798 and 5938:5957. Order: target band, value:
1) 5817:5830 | -0.94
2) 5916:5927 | -0.36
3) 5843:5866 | -0.48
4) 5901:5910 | 0.44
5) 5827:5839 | -0.48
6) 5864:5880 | -0.62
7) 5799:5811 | -0.52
